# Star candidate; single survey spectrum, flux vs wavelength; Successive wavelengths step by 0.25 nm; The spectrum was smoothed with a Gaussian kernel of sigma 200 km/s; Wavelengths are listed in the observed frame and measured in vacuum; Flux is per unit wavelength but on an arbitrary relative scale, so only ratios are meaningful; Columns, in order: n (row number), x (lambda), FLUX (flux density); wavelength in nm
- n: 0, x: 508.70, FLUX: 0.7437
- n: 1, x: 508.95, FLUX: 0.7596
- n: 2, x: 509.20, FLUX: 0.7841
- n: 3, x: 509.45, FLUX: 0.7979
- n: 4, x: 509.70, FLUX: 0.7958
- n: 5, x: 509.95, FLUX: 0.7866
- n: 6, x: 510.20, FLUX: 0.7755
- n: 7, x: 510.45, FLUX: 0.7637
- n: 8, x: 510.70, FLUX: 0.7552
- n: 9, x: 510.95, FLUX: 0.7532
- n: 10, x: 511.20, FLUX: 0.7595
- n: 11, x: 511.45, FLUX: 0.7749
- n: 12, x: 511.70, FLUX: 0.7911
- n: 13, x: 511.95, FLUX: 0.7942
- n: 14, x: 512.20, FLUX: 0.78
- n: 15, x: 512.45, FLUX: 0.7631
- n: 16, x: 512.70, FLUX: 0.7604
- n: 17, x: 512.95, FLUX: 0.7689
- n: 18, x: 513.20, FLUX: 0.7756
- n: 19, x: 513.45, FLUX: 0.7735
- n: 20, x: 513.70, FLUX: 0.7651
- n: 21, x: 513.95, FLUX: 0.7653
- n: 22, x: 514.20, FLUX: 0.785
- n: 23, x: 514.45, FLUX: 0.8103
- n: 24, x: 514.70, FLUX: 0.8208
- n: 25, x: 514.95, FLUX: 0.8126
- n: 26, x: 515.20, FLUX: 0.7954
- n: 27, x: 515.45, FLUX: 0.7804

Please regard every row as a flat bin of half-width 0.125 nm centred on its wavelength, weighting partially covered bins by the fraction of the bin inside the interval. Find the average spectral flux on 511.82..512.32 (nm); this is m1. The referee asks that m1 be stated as 0.787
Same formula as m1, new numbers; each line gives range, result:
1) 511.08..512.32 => 0.78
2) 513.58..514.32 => 0.772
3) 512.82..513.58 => 0.773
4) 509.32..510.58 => 0.784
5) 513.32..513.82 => 0.769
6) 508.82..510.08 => 0.785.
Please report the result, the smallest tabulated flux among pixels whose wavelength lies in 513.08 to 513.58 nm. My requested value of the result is 0.7735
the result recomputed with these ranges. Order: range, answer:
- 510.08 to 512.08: 0.7532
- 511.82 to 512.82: 0.7604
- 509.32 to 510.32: 0.7755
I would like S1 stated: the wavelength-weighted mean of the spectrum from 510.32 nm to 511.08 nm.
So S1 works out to 0.758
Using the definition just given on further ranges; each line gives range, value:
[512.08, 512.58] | 0.771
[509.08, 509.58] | 0.791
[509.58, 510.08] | 0.791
